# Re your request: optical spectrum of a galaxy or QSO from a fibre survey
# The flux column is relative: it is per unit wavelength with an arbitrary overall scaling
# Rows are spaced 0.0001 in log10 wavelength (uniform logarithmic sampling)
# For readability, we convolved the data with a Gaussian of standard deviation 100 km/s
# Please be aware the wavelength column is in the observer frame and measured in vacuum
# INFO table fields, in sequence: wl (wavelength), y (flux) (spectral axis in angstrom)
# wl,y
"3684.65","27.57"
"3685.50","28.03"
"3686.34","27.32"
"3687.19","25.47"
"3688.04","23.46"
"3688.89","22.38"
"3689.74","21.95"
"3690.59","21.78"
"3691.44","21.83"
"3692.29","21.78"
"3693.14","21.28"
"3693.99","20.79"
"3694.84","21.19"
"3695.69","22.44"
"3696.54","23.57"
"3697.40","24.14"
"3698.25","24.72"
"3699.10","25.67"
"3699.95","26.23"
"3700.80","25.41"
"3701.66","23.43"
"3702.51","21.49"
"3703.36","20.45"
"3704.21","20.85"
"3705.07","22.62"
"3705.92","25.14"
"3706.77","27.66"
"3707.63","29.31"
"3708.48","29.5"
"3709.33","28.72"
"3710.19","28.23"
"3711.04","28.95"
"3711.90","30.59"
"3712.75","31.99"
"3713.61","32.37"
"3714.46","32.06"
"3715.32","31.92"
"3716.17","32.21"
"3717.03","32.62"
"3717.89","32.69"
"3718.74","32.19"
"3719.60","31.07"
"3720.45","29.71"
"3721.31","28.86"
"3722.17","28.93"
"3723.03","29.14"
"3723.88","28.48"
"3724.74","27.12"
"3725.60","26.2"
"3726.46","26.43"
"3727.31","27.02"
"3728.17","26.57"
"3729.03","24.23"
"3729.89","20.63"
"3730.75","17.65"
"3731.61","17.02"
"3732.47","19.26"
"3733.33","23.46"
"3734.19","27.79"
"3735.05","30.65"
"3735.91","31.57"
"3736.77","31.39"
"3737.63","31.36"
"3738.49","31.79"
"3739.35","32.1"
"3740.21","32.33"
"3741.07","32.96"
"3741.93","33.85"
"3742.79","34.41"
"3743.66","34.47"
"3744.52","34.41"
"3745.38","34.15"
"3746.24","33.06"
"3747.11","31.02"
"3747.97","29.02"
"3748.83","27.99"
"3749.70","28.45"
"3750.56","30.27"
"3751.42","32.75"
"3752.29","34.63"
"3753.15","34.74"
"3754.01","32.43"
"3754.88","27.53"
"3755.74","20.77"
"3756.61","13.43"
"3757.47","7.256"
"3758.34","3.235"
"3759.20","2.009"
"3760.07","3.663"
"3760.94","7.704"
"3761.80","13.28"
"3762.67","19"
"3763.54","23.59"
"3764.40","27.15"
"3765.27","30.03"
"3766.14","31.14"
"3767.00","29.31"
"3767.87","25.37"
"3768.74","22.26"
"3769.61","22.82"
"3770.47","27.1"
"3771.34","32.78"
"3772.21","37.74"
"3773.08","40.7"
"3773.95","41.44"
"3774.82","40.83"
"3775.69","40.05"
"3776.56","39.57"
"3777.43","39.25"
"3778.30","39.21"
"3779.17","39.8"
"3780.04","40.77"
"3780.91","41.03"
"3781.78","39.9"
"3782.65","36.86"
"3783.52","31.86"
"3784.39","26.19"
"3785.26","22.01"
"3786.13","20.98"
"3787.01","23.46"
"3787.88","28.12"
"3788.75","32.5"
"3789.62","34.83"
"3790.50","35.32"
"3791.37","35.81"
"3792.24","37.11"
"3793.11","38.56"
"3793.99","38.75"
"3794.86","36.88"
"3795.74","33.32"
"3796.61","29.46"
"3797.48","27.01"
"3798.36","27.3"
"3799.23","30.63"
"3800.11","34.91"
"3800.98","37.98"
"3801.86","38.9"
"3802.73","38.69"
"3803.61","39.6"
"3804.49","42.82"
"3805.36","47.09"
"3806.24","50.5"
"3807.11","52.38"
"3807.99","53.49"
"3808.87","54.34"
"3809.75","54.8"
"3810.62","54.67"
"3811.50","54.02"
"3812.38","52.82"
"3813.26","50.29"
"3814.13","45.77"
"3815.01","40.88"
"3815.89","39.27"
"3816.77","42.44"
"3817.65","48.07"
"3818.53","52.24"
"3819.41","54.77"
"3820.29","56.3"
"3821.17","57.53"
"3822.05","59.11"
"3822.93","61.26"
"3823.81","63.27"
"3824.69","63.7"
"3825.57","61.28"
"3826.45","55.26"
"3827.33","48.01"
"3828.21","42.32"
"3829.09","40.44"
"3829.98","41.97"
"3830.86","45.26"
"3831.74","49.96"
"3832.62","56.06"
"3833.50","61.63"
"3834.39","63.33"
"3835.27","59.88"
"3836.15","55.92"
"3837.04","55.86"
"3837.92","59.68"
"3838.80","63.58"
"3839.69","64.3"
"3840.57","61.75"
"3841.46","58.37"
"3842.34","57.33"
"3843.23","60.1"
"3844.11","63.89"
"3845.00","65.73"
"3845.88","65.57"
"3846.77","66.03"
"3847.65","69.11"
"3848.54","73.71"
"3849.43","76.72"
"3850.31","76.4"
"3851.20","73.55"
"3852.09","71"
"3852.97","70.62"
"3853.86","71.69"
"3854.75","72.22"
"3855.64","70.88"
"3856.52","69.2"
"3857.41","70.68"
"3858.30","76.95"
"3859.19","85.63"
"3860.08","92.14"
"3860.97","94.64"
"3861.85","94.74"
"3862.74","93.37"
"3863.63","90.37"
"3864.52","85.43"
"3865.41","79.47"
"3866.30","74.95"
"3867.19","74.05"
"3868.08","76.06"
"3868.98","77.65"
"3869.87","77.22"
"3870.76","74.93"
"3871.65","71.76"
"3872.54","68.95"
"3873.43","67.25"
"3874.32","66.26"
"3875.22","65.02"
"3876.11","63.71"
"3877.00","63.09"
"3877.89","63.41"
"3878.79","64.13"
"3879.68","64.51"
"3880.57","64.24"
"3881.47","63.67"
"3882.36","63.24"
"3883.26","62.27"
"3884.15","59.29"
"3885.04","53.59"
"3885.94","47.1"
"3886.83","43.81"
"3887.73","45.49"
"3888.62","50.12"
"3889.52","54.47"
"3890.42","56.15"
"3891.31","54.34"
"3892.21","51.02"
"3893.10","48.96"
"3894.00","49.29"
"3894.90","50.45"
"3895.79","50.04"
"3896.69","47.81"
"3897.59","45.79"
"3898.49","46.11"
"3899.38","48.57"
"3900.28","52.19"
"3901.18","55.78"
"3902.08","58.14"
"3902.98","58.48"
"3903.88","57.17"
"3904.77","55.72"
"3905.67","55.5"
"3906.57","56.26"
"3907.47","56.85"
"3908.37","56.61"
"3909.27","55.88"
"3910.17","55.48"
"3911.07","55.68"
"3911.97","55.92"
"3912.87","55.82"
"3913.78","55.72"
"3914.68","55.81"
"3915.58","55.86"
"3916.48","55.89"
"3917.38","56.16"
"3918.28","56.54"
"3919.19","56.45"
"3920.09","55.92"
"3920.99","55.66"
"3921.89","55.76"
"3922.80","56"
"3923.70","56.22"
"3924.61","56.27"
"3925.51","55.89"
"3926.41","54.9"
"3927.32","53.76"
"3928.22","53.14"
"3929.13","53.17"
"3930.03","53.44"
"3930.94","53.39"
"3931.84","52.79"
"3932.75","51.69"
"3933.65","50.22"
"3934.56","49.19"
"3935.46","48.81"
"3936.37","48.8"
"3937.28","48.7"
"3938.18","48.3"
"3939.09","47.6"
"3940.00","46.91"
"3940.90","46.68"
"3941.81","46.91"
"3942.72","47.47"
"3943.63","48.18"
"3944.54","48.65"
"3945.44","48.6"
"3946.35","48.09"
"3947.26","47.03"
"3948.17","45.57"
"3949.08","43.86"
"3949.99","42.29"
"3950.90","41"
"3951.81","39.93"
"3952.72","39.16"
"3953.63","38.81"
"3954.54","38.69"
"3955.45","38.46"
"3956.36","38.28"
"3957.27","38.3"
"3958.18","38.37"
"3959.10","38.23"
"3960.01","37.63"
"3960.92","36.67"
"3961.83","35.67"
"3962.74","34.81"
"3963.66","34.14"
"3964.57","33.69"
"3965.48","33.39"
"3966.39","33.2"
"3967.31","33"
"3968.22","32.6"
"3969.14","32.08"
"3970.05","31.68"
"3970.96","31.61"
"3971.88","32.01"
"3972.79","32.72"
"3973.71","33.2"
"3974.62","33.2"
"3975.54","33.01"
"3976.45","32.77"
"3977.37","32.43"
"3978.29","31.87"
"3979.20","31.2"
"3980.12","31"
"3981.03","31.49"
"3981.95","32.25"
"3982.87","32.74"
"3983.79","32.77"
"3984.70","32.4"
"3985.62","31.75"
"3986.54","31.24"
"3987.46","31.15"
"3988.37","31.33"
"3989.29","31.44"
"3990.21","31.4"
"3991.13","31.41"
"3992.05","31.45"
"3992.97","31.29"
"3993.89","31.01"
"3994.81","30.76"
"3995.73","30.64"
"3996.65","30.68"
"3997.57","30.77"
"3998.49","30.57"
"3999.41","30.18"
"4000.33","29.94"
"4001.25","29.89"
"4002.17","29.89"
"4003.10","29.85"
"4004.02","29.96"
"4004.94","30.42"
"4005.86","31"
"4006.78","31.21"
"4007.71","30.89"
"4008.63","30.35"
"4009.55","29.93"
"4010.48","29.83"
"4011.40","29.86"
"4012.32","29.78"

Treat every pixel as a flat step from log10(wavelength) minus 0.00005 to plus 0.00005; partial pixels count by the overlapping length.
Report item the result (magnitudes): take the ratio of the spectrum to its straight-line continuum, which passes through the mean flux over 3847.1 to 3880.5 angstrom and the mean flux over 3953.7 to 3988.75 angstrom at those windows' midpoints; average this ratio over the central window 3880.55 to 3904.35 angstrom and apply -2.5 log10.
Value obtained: 0.20 mag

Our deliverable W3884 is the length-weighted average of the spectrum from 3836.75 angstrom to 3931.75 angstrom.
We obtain 62.4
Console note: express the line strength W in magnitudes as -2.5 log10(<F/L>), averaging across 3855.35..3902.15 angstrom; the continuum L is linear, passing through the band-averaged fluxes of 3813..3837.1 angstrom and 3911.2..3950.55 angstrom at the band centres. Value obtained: -0.24 mag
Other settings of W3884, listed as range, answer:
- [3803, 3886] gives 62.8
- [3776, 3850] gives 47.6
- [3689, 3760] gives 26.6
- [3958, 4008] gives 32.2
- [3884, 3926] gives 53.8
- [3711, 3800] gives 29.3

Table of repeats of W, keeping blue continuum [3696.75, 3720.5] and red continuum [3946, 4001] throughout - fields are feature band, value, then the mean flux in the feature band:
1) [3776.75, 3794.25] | -0.149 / 34.1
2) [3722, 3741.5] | 0.052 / 27.1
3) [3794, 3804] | -0.140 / 34.2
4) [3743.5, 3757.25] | -0.024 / 29.5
